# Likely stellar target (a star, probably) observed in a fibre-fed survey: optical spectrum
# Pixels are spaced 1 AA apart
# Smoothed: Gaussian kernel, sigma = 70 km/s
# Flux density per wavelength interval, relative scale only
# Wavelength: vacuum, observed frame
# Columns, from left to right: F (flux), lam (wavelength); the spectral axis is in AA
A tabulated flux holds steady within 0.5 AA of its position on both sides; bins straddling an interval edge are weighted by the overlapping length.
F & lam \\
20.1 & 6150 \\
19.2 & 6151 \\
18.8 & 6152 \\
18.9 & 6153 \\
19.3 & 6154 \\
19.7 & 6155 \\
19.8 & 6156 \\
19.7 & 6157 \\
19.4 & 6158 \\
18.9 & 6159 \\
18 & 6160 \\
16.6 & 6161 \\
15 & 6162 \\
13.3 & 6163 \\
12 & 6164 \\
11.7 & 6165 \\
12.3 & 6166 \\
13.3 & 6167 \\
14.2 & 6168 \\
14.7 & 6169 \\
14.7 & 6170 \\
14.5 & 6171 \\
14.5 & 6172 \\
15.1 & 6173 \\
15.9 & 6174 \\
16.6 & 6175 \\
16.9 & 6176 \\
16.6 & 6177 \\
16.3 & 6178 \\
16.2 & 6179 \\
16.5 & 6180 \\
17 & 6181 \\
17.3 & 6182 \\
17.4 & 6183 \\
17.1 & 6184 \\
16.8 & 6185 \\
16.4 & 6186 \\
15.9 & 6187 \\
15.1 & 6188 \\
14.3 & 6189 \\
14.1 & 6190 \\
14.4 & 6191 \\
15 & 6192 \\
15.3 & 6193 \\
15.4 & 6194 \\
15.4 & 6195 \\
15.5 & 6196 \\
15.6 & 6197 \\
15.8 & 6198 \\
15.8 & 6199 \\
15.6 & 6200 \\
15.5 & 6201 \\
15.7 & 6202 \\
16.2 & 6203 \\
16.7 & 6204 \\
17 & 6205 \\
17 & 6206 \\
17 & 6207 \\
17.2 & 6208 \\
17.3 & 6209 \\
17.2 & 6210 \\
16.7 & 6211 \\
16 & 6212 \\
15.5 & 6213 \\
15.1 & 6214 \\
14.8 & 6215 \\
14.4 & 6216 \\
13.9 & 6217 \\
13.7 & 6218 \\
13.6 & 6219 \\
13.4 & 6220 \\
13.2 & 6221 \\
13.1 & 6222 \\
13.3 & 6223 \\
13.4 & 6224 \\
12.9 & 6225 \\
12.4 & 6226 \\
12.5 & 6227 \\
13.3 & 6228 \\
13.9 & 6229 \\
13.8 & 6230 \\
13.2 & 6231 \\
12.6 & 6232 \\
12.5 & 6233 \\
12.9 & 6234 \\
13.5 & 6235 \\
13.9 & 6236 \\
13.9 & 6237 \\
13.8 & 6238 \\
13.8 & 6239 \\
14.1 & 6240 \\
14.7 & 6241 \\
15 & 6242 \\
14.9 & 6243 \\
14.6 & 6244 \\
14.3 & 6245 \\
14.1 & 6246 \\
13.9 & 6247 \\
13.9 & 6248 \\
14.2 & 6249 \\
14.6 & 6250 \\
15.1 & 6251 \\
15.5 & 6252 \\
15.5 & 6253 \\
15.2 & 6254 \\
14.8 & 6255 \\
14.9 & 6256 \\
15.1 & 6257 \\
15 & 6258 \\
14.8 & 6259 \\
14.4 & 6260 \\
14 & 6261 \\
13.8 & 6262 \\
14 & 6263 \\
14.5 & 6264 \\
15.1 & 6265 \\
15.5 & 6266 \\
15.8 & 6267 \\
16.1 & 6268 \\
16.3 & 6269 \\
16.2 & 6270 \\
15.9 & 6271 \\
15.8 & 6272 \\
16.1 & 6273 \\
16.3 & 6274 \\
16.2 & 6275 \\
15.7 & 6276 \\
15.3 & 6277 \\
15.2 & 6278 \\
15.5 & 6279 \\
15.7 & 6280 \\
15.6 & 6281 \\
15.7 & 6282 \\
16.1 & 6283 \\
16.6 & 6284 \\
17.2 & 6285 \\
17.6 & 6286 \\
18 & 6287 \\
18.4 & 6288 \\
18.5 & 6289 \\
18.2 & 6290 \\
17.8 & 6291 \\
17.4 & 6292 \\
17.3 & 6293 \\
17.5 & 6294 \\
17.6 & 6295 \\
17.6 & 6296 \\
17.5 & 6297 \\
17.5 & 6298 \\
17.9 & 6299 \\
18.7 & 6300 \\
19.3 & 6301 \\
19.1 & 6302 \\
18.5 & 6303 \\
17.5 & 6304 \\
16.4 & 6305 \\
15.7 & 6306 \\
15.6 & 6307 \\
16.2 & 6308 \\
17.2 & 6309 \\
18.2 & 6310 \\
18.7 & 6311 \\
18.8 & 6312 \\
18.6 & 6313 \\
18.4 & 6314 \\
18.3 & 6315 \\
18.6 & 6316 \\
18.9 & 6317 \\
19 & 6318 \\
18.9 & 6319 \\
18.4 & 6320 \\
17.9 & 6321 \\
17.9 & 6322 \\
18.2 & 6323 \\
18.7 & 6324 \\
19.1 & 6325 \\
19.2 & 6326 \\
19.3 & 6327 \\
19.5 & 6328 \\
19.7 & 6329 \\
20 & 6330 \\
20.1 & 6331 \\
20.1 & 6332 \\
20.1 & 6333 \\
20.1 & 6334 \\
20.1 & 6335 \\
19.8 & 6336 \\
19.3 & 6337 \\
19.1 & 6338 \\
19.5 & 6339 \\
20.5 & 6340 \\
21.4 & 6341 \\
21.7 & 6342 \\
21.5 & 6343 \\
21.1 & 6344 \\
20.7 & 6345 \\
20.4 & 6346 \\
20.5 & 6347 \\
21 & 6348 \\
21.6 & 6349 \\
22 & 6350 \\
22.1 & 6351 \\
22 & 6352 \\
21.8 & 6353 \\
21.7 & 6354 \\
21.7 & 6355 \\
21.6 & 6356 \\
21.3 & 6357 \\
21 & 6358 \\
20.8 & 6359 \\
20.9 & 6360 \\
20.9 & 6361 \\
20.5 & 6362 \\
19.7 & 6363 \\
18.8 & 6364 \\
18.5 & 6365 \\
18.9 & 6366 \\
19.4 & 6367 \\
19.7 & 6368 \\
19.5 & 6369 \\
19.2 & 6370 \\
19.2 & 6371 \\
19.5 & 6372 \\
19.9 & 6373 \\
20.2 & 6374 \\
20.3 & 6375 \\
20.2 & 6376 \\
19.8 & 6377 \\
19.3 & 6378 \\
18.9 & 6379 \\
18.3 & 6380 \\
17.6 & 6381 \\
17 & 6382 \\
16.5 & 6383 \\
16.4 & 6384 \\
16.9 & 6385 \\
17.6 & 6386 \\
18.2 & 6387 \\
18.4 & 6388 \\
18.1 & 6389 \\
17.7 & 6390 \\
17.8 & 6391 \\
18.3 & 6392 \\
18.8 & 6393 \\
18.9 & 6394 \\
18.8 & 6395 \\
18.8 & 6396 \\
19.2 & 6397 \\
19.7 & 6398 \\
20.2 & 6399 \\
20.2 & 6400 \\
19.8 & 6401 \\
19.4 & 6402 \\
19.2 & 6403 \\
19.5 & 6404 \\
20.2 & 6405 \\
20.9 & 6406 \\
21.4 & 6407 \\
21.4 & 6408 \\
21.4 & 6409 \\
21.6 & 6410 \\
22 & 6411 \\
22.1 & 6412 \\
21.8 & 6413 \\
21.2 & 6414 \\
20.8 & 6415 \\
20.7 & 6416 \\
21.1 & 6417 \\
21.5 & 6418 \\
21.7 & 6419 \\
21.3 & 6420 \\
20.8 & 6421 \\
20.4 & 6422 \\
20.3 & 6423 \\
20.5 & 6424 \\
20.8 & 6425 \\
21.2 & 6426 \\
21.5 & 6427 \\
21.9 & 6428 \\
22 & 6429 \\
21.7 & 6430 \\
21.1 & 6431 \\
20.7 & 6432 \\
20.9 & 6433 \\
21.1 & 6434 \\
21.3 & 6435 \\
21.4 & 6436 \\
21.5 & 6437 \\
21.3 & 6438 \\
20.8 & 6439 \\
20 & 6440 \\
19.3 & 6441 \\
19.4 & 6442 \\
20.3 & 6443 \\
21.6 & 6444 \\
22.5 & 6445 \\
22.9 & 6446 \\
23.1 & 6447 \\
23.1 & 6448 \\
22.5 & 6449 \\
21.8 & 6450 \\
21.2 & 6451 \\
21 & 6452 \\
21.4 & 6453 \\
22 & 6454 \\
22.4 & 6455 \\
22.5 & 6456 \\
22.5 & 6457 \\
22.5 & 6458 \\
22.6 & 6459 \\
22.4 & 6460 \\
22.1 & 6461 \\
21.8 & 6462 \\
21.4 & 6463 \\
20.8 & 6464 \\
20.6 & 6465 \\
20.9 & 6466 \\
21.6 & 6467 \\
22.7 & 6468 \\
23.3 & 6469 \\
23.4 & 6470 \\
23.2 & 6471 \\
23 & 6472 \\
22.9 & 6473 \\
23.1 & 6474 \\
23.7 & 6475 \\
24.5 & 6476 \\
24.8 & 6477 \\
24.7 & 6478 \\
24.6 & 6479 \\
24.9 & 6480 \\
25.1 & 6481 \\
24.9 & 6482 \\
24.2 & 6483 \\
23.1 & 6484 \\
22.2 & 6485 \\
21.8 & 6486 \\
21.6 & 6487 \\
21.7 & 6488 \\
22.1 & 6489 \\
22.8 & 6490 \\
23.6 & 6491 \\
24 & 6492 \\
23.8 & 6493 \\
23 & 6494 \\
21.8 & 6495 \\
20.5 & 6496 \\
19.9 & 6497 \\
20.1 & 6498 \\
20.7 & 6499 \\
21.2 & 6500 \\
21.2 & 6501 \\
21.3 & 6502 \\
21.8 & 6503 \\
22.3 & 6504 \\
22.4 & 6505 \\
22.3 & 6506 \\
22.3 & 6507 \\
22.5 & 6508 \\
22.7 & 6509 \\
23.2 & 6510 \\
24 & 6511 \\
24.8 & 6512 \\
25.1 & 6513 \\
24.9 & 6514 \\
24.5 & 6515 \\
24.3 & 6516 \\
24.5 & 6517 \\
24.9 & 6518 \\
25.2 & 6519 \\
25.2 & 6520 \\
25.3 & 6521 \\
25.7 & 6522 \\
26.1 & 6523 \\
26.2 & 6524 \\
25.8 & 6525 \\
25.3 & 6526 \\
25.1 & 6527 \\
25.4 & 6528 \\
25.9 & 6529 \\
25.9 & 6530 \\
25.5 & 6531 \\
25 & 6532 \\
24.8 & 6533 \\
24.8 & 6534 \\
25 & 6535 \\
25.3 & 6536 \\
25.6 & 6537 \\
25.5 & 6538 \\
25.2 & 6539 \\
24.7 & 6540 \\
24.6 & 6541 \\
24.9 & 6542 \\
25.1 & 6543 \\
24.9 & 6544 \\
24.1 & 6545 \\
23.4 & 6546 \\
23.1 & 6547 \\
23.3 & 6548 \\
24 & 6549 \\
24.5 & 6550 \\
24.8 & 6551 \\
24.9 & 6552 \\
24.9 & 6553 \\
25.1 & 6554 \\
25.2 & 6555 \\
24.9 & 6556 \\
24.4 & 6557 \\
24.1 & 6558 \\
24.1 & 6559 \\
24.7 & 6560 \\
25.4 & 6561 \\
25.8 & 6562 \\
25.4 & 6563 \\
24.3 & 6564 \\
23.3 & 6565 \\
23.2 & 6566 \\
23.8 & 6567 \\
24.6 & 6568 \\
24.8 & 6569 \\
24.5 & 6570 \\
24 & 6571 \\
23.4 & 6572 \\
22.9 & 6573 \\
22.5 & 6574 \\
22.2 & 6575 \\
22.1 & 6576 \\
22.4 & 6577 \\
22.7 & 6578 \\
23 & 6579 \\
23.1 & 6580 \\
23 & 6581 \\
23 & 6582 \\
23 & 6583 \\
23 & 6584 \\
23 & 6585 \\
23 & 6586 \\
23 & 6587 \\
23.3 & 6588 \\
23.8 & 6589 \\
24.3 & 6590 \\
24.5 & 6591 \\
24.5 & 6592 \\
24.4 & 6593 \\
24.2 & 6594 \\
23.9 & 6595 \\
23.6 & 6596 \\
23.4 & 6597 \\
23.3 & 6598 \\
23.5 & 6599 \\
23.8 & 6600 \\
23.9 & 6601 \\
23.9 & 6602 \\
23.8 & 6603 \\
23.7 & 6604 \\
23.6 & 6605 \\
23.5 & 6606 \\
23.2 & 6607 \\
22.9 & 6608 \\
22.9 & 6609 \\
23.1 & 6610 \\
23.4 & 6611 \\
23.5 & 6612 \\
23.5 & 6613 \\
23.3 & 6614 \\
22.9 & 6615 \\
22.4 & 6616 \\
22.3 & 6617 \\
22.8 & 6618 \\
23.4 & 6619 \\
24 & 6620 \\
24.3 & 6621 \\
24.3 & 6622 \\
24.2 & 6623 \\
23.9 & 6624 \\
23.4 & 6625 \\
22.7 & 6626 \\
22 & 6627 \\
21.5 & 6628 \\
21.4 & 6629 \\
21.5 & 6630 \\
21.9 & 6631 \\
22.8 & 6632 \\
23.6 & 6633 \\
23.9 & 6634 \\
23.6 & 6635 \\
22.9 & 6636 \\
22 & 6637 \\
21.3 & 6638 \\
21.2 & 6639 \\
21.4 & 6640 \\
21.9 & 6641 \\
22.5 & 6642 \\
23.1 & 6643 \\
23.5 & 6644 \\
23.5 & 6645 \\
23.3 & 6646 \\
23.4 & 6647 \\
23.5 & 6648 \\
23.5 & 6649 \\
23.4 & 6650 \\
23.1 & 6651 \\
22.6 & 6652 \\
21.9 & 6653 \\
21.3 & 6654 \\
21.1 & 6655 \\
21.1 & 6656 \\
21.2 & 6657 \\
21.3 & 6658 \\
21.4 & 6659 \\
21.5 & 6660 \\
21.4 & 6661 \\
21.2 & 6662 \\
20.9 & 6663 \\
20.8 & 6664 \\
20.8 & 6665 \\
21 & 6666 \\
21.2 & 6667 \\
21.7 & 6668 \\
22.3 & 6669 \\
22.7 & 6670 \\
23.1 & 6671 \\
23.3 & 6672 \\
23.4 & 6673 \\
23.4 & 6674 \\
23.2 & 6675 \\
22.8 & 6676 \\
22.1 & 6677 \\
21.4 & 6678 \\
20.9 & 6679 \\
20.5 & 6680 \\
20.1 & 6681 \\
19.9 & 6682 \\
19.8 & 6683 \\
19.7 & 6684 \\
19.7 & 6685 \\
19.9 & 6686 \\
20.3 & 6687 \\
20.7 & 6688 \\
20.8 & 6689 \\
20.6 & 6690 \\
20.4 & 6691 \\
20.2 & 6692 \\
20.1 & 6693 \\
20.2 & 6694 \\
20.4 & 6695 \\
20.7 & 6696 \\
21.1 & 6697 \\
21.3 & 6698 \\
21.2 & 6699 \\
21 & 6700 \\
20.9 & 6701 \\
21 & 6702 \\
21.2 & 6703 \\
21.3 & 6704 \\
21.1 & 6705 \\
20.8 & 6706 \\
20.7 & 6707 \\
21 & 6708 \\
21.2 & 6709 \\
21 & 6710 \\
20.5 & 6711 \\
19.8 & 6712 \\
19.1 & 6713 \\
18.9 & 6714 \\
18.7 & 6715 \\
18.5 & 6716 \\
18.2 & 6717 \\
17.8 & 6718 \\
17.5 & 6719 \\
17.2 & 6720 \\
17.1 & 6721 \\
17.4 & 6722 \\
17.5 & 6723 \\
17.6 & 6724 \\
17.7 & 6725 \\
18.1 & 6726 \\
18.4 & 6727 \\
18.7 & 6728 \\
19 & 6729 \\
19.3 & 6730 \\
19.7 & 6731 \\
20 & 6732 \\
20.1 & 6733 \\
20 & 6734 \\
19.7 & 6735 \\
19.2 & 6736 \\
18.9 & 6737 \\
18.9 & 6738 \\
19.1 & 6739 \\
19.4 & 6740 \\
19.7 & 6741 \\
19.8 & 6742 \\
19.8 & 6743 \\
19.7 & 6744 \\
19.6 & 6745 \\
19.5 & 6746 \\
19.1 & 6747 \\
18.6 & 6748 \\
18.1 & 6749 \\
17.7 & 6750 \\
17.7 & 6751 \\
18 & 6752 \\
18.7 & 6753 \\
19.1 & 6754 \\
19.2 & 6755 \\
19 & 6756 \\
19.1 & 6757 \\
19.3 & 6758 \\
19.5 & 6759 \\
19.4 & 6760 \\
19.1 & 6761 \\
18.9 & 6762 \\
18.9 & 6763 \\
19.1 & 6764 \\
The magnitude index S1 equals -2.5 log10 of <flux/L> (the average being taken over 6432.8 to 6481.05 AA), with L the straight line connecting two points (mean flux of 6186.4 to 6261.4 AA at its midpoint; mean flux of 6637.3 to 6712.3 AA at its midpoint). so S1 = -0.22 mag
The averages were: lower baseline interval 14.7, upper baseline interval 21.5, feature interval 22.2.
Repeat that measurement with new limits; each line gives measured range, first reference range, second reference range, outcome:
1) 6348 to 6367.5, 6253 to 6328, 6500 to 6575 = -0.102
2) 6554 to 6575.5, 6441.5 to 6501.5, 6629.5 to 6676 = -0.086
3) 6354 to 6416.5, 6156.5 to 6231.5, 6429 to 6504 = 0.025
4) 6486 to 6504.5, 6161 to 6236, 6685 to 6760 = -0.240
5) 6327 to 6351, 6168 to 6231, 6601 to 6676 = -0.161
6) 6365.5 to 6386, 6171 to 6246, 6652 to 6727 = -0.113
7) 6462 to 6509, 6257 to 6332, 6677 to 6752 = -0.227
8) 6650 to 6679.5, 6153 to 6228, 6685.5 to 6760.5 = -0.150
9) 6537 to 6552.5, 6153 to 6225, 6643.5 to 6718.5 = -0.239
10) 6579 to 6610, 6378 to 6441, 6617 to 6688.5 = -0.091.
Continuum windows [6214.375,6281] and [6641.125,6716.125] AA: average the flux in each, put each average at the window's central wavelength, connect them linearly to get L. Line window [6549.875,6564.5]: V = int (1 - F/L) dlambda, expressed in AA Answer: -4.11 AA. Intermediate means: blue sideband 14.5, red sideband 21.3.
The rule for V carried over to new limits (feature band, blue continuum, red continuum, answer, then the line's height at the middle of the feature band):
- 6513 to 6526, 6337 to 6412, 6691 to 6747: -3.6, 19.7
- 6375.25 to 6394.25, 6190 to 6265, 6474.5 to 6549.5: 1.5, 19.7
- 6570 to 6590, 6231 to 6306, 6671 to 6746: -4.6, 18.8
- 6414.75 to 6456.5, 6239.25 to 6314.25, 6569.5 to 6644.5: -3.8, 19.5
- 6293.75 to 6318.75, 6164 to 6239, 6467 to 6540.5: 0.1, 18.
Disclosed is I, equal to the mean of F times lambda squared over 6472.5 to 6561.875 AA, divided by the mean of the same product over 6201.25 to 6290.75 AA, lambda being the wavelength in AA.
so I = 1.7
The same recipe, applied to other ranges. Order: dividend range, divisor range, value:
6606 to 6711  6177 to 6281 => 1.67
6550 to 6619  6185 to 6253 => 1.81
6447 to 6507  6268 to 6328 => 1.36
